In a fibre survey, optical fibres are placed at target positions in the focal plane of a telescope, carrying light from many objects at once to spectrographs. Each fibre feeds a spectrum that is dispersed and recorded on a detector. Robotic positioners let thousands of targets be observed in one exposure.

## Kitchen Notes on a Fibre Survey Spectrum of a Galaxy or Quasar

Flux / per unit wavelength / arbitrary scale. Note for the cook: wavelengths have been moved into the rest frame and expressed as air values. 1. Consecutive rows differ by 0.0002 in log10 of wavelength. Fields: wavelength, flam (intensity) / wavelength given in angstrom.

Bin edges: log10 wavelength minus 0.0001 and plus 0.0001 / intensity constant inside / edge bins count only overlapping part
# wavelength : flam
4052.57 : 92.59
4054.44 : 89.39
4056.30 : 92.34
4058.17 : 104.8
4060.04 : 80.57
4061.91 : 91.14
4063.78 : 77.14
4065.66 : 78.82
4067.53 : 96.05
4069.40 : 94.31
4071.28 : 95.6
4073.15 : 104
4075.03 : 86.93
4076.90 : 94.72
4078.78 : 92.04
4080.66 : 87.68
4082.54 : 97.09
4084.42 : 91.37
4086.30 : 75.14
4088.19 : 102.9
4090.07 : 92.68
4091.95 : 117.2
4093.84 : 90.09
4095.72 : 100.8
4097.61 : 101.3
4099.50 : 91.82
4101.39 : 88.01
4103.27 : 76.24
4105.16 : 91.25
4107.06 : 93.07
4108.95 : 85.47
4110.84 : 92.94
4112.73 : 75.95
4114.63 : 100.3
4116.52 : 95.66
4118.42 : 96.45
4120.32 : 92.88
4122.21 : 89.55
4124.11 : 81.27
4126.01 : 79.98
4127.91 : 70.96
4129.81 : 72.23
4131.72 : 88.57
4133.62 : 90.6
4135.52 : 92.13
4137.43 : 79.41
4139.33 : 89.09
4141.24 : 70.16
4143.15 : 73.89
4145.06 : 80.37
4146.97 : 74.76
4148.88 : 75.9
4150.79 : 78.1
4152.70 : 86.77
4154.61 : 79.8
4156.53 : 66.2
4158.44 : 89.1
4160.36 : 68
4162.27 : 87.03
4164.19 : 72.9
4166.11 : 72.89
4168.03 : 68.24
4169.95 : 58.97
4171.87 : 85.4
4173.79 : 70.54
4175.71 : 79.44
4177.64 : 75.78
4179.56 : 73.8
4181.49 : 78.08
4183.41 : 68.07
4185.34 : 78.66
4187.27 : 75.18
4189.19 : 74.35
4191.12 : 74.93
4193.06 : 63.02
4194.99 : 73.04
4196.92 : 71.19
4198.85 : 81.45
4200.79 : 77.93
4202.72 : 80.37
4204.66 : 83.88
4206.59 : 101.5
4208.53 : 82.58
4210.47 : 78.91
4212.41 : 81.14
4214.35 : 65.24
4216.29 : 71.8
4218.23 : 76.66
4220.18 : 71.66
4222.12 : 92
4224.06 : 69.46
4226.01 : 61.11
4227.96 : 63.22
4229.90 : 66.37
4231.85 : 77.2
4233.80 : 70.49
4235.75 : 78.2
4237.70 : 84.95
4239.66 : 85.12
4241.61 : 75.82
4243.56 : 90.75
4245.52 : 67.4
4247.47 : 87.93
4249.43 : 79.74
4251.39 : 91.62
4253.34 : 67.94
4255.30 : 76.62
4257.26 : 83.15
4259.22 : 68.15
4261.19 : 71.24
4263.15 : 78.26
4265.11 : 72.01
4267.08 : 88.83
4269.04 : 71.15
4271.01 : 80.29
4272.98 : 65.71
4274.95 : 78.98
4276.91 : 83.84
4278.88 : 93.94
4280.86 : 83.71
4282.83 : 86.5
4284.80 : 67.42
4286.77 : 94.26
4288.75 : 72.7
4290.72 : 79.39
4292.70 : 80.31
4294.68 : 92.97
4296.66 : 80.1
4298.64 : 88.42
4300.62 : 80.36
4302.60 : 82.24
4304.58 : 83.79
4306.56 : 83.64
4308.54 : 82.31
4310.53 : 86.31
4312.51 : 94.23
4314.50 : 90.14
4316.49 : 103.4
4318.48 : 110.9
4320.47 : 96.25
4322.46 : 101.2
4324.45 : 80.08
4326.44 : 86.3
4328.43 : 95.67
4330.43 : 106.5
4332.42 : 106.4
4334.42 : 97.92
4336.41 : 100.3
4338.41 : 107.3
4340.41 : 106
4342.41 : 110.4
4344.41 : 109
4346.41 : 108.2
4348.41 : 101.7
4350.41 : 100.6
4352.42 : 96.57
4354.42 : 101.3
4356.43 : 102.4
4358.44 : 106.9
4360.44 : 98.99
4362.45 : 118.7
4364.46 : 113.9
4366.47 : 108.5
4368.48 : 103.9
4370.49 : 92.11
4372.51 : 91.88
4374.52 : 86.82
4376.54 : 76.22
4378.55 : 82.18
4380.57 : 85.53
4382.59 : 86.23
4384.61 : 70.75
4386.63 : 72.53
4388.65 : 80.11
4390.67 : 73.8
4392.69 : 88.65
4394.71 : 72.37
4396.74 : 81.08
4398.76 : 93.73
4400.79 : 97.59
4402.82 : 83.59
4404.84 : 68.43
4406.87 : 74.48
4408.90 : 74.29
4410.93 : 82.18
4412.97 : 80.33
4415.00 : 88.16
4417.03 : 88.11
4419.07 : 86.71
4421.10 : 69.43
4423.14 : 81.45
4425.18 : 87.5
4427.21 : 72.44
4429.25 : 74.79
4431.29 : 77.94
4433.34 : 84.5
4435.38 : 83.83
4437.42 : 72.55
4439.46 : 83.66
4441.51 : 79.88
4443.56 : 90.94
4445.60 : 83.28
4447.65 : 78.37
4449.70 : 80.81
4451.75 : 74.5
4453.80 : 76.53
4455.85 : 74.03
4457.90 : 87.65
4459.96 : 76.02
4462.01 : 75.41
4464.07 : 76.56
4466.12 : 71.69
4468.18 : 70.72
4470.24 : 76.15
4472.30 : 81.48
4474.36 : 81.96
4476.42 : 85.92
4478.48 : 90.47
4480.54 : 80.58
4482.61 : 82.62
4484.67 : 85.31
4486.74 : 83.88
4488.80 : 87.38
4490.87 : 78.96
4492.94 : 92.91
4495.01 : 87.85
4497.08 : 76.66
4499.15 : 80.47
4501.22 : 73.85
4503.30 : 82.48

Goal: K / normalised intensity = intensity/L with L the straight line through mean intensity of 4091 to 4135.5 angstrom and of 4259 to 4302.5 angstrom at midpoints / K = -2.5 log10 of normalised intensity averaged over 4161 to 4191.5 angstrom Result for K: 0.16 mag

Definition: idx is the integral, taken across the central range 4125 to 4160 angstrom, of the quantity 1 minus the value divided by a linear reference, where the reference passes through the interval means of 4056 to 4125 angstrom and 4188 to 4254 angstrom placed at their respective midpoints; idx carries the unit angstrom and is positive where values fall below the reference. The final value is 2.5 angstrom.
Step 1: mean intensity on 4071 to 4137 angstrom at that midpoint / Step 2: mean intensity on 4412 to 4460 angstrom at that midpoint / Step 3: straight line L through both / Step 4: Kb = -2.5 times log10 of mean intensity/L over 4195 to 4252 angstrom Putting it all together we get 0.12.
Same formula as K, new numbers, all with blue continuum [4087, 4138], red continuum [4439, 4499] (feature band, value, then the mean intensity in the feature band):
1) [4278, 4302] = 0.030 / 83.2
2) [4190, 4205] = 0.167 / 75.3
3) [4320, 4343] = -0.177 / 99.4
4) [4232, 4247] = 0.100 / 79.2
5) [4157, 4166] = 0.141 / 78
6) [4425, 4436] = 0.034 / 79.5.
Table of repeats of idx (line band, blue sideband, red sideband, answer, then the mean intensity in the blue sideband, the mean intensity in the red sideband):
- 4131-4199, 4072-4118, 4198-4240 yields 5.9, 92.8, 77.2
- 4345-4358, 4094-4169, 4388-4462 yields -3.3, 83.6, 80.6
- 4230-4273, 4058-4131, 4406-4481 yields 3.9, 90.2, 79.9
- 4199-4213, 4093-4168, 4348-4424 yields 0.3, 83.9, 88.3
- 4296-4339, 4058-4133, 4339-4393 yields 0.8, 90.2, 95.5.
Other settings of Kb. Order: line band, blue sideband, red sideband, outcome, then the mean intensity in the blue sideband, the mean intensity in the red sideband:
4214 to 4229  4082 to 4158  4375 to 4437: 0.18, 86.6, 80.6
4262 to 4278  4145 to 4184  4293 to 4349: 0.15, 75.7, 95.2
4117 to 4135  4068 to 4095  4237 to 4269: 0.07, 94.5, 79.1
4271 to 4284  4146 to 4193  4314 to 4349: 0.13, 75.3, 101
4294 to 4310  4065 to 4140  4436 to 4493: 0.01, 90.4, 80.5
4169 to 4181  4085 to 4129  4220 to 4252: 0.13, 90.5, 77.2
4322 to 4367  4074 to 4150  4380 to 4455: -0.24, 87.9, 80.5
